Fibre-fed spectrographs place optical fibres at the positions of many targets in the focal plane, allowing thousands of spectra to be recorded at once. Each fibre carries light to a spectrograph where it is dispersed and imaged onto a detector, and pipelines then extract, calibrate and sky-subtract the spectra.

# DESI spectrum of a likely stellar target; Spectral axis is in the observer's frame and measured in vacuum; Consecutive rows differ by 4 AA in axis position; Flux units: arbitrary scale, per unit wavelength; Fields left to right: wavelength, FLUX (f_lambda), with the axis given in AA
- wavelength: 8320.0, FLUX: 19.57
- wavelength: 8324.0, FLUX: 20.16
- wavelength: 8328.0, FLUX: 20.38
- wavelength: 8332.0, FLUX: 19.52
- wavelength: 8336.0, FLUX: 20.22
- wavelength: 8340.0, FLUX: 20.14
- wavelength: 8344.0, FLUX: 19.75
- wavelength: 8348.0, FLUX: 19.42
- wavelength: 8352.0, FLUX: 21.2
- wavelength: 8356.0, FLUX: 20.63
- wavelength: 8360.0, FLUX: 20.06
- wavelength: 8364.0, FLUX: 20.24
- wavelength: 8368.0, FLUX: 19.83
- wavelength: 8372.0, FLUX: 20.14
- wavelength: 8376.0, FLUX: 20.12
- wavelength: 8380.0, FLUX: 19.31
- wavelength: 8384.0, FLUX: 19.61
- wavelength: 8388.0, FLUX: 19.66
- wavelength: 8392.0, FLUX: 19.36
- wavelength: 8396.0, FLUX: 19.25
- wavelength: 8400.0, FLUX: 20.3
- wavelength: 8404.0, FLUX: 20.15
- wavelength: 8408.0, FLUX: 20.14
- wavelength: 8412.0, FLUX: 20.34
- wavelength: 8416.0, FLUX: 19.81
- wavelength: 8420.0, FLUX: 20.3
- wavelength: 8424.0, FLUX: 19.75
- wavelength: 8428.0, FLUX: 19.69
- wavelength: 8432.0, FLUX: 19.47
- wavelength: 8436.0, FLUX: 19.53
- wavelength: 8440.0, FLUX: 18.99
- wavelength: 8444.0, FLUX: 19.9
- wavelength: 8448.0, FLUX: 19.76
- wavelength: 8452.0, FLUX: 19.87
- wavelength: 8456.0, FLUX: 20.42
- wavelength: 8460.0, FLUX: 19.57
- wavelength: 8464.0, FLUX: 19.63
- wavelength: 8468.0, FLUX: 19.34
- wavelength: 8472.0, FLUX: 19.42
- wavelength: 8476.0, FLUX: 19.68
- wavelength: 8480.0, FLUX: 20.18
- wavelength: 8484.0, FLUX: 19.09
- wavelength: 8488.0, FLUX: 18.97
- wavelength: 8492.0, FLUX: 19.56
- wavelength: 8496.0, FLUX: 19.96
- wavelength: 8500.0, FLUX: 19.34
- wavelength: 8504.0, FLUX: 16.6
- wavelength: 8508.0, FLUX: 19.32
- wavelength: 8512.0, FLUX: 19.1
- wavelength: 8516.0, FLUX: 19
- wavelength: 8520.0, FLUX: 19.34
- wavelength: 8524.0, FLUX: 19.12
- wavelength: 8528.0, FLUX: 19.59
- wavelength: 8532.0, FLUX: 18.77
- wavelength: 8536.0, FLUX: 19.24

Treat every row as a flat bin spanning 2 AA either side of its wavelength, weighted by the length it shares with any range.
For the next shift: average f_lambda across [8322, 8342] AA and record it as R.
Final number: 20.1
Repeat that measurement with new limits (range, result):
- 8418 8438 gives 19.7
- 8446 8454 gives 19.8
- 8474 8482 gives 19.9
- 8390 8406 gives 19.8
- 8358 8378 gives 20.1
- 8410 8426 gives 20.1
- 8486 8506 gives 18.9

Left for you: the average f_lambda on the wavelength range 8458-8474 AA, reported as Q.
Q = 19.5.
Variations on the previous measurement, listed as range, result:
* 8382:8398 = 19.5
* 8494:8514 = 18.9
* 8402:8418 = 20.1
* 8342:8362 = 20.2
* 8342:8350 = 19.6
